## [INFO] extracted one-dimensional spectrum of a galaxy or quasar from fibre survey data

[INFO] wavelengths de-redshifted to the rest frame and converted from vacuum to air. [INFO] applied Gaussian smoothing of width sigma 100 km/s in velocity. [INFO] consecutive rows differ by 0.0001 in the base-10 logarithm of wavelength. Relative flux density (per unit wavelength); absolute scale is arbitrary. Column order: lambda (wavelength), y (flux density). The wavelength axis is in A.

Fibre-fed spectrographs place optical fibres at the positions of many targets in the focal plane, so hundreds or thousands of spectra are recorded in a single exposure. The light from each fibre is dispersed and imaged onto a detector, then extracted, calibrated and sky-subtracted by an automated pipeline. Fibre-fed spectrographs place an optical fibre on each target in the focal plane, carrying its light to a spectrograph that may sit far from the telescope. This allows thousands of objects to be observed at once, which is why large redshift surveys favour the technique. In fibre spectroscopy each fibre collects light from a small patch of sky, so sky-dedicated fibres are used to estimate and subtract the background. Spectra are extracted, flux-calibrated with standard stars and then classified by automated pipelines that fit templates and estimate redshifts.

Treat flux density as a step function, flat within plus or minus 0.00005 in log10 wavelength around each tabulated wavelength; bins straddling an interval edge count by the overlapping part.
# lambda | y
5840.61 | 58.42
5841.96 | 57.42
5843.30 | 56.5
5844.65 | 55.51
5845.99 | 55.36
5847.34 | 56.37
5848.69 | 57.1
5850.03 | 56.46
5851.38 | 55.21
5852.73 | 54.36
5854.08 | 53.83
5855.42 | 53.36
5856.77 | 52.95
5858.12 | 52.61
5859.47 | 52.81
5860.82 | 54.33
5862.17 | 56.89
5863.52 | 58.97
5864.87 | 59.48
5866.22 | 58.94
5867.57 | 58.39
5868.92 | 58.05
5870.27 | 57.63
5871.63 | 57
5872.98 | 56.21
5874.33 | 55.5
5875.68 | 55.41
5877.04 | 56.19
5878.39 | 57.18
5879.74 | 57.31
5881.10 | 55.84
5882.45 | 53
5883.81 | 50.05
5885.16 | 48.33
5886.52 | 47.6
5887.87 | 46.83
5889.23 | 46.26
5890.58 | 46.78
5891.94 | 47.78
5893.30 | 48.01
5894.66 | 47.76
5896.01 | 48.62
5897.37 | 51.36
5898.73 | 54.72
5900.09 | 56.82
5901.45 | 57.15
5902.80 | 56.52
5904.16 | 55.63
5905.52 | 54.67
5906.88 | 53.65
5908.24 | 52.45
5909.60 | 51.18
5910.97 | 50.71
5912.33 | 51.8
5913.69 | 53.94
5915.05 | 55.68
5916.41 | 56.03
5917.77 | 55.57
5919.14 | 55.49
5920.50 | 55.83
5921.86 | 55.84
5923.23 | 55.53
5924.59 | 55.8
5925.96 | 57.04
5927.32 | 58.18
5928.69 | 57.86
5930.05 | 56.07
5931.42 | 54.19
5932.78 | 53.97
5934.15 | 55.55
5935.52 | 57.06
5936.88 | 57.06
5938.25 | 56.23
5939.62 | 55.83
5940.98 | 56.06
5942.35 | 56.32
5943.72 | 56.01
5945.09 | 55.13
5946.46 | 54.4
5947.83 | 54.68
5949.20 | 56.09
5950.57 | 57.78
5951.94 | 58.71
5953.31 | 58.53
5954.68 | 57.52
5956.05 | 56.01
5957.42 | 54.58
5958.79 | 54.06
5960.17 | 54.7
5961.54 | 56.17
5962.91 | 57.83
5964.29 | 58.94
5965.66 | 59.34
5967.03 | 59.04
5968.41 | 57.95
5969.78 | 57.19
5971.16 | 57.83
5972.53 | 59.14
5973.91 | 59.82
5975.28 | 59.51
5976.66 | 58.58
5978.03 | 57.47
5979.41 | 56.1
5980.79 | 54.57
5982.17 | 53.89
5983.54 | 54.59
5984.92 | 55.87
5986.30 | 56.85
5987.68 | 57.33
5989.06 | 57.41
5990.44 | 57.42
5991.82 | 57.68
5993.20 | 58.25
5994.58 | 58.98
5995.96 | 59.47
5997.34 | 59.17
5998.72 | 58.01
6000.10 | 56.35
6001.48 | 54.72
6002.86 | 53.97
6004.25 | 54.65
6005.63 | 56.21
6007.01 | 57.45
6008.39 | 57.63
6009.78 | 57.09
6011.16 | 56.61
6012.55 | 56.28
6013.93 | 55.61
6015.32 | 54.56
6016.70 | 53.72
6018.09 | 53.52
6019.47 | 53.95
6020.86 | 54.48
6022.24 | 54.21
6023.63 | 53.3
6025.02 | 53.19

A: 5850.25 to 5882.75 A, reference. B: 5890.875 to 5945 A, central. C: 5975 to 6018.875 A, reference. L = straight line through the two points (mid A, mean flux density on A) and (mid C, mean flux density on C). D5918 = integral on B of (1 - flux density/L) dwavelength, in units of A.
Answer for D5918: 1.6 A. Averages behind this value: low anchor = 55.9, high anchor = 56.5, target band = 54.5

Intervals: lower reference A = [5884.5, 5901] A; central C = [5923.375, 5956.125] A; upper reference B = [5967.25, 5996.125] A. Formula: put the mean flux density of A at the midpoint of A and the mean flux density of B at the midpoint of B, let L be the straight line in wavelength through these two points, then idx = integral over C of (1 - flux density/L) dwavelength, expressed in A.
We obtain -1.7 A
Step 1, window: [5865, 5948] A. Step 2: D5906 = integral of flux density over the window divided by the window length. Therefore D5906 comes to 54.3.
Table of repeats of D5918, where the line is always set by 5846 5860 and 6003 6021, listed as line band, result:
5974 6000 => -0.93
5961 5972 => -0.57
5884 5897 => 1.67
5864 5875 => -0.61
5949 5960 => -0.29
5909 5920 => 0.21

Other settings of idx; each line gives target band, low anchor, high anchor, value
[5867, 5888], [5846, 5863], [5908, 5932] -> 0.09 A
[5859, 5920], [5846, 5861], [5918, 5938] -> 1.62 A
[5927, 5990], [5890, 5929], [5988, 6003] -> -0.91 A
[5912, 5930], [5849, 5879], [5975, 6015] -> 0.16 A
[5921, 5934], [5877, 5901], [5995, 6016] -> -0.78 A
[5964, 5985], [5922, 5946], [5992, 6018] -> -0.43 A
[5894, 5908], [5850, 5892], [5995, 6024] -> 0.22 A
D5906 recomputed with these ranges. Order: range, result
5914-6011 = 56.7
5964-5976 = 58.8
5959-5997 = 57.4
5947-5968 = 56.9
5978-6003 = 56.8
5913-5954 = 56.1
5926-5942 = 56.2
